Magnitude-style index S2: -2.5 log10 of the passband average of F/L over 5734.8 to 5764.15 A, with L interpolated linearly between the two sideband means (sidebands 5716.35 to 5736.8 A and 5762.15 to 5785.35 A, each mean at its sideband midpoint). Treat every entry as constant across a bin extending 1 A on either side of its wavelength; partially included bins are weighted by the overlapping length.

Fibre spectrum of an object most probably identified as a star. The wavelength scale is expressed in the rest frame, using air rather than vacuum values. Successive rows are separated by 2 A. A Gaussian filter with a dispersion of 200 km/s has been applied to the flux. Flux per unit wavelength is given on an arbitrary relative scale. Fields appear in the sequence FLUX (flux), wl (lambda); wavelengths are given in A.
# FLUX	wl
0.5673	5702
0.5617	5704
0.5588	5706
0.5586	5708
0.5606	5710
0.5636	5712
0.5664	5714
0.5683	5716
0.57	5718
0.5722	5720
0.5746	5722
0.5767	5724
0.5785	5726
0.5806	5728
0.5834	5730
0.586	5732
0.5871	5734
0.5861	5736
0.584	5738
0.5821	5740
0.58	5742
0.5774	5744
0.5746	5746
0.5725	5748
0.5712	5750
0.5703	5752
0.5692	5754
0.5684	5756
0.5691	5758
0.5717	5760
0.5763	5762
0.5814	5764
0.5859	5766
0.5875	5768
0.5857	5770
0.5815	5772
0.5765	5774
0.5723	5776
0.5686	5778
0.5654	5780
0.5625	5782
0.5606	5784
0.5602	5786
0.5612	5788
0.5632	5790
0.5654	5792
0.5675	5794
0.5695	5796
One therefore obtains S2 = 0.003 mag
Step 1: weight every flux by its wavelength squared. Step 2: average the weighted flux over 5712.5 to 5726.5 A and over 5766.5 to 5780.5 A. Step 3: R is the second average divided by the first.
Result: 1.03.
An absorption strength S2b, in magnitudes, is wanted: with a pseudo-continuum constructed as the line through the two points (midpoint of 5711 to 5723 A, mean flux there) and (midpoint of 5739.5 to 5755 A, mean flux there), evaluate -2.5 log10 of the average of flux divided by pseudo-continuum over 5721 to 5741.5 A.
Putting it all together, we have -0.02 mag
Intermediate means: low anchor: 0.569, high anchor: 0.574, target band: 0.582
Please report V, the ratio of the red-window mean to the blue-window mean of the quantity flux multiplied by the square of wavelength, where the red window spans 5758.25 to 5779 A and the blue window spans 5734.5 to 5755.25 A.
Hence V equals 1.01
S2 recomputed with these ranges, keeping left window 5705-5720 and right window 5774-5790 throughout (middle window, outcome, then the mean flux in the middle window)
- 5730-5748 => -0.03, 0.582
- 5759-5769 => -0.03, 0.581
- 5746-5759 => -0.01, 0.57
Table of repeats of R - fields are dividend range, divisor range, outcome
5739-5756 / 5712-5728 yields 1.01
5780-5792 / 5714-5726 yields 1.00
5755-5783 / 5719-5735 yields 1.01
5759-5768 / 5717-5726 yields 1.03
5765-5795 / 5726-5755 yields 1.00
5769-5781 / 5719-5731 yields 1.01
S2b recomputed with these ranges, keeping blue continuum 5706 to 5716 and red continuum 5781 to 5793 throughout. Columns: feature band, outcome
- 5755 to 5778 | -0.029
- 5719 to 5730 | -0.028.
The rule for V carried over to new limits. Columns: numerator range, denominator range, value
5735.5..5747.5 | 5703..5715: 1.04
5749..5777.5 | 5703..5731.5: 1.03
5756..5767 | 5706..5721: 1.04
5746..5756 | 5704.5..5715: 1.03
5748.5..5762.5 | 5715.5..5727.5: 1.01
